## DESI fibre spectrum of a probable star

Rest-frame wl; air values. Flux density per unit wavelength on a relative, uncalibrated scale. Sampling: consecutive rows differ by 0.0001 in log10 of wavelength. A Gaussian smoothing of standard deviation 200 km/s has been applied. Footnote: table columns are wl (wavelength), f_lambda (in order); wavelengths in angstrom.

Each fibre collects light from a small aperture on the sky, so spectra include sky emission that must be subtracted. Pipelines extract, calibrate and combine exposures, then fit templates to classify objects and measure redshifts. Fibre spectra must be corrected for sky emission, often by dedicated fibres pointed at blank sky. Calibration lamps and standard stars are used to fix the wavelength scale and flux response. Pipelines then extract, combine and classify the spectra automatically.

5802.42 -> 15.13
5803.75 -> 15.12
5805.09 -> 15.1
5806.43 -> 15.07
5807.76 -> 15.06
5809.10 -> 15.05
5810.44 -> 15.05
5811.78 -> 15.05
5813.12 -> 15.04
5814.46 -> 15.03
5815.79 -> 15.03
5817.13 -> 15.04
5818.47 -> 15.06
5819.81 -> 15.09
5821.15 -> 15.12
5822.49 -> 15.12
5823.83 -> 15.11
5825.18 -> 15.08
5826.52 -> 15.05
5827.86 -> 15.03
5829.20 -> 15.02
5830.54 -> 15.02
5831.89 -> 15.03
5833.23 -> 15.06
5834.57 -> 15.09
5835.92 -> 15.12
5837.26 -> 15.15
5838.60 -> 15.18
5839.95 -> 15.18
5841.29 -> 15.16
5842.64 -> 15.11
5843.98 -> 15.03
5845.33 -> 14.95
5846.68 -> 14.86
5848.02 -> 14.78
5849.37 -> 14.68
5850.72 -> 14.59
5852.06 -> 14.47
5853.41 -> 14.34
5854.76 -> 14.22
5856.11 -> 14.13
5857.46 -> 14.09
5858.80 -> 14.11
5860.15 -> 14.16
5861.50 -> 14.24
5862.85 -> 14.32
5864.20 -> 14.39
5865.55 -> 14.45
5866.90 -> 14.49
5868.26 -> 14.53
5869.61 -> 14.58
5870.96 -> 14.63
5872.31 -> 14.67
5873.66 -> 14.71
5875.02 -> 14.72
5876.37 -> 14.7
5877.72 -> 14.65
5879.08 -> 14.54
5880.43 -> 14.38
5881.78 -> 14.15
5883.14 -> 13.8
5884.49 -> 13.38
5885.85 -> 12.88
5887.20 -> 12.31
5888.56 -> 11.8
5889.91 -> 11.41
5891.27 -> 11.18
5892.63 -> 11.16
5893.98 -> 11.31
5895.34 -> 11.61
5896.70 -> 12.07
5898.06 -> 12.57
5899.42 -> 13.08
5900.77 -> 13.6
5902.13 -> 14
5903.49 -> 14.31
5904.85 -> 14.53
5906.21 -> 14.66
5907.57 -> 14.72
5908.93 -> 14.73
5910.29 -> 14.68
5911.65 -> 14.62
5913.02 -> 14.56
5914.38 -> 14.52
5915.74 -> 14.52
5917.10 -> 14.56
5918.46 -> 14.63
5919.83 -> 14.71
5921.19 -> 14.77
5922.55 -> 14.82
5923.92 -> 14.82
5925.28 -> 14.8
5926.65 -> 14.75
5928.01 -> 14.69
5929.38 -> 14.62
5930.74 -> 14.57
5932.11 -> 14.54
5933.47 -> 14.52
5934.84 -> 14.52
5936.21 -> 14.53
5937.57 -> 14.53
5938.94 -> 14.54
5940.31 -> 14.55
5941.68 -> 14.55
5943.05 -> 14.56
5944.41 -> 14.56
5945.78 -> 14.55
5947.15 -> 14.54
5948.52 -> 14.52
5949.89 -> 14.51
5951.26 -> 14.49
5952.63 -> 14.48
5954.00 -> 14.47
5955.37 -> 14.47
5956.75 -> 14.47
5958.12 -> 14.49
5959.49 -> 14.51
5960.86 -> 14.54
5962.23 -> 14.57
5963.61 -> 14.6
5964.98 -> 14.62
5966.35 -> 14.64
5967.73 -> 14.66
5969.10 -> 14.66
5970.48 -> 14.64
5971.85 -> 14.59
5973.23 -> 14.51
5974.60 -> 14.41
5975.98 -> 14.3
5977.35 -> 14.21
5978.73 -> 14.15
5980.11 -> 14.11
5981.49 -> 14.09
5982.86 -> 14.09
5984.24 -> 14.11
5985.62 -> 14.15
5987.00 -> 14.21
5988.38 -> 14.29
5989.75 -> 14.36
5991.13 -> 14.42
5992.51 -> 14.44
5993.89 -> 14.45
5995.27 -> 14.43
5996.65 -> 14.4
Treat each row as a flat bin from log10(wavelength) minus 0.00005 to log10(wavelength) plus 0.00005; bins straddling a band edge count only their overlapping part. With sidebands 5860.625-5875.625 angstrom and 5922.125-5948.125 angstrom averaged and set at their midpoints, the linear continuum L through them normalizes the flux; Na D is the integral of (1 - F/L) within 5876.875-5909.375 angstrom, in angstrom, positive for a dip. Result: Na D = 3.0 angstrom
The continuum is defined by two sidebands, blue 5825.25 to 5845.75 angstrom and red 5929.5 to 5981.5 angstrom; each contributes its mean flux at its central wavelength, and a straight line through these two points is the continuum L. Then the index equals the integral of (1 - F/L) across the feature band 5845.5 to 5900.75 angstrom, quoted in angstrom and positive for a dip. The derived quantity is 4.3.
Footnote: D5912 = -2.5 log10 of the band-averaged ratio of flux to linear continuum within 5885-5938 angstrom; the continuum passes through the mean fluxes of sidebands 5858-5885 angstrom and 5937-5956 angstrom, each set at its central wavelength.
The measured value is 0.049 mag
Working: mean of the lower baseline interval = 14.4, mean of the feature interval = 13.8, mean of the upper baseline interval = 14.5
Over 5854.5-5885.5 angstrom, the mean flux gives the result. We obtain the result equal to 14.3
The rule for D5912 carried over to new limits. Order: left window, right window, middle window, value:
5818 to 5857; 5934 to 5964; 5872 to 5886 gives 0.037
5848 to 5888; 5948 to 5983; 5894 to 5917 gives 0.036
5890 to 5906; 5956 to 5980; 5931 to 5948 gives -0.060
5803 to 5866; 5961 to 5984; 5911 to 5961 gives -0.003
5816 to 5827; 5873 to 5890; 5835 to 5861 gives -0.016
